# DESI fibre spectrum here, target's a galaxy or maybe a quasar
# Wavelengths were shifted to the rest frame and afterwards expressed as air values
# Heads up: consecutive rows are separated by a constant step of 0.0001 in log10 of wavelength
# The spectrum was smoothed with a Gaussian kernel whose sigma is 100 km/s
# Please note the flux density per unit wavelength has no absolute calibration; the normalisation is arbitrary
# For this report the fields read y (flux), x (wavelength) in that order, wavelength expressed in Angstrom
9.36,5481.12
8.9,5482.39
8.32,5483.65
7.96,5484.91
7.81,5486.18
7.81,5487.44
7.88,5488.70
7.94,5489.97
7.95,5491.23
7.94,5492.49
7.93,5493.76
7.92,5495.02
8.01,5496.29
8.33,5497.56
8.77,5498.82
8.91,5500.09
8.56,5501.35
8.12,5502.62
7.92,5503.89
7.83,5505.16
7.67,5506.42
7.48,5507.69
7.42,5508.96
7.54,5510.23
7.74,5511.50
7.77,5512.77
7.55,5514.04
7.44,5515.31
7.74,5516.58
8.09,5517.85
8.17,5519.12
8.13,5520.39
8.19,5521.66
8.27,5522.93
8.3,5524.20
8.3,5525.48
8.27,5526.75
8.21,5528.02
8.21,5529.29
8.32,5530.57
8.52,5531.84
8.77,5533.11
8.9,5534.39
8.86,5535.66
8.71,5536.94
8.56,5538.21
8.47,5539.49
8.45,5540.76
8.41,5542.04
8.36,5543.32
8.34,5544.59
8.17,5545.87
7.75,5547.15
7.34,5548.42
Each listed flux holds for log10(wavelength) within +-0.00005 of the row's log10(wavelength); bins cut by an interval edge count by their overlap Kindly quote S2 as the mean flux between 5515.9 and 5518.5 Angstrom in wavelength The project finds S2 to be 7.91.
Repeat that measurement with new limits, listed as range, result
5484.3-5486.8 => 7.86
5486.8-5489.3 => 7.87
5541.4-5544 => 8.39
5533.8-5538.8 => 8.77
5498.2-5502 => 8.74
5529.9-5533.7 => 8.53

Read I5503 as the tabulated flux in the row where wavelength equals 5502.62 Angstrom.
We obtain 8.12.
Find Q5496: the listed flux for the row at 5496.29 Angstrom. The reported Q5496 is 8.01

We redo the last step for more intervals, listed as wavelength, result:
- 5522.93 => 8.27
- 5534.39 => 8.9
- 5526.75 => 8.27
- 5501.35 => 8.56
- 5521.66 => 8.19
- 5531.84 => 8.52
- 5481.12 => 9.36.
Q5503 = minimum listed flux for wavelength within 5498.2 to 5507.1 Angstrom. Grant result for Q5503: 7.67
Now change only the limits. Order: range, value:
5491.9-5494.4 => 7.93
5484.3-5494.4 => 7.81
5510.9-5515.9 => 7.44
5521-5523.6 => 8.19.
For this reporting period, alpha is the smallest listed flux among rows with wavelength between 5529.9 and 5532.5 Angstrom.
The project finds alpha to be 8.32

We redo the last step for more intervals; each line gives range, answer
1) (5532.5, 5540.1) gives 8.47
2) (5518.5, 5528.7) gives 8.13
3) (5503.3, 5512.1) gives 7.42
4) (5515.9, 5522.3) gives 7.74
